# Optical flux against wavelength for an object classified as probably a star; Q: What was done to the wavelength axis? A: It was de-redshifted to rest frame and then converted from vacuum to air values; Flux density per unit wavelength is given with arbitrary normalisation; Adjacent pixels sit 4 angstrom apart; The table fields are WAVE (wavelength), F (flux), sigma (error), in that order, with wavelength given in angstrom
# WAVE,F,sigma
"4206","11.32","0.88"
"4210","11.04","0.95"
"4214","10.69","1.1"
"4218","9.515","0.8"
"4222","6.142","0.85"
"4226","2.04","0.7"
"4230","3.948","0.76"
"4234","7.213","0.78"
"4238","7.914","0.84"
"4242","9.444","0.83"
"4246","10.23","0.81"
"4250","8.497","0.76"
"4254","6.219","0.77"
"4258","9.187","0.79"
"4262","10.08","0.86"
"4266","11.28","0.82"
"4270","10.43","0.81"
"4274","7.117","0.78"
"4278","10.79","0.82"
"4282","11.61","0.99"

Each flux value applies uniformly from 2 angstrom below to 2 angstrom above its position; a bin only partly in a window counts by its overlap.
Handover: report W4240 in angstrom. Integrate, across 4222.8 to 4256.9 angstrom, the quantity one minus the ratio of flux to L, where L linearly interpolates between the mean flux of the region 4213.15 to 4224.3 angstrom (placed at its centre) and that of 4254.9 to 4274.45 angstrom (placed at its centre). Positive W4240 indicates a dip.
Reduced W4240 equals 7.8 angstrom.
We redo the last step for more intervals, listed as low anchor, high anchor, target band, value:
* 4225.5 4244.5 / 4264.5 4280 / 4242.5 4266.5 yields -2.6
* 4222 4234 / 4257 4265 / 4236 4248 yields -4.6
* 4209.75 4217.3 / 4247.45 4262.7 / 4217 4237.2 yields 8.5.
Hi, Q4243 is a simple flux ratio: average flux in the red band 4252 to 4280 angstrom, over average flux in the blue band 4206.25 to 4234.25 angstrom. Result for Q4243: 1.2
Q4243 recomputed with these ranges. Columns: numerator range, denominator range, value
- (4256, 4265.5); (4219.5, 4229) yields 2.27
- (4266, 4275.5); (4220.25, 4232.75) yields 2.24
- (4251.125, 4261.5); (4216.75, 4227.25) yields 1.37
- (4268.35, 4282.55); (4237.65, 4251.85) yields 1.07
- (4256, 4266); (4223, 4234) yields 2.46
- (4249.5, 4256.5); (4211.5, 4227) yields 0.96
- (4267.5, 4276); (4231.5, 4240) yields 1.21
